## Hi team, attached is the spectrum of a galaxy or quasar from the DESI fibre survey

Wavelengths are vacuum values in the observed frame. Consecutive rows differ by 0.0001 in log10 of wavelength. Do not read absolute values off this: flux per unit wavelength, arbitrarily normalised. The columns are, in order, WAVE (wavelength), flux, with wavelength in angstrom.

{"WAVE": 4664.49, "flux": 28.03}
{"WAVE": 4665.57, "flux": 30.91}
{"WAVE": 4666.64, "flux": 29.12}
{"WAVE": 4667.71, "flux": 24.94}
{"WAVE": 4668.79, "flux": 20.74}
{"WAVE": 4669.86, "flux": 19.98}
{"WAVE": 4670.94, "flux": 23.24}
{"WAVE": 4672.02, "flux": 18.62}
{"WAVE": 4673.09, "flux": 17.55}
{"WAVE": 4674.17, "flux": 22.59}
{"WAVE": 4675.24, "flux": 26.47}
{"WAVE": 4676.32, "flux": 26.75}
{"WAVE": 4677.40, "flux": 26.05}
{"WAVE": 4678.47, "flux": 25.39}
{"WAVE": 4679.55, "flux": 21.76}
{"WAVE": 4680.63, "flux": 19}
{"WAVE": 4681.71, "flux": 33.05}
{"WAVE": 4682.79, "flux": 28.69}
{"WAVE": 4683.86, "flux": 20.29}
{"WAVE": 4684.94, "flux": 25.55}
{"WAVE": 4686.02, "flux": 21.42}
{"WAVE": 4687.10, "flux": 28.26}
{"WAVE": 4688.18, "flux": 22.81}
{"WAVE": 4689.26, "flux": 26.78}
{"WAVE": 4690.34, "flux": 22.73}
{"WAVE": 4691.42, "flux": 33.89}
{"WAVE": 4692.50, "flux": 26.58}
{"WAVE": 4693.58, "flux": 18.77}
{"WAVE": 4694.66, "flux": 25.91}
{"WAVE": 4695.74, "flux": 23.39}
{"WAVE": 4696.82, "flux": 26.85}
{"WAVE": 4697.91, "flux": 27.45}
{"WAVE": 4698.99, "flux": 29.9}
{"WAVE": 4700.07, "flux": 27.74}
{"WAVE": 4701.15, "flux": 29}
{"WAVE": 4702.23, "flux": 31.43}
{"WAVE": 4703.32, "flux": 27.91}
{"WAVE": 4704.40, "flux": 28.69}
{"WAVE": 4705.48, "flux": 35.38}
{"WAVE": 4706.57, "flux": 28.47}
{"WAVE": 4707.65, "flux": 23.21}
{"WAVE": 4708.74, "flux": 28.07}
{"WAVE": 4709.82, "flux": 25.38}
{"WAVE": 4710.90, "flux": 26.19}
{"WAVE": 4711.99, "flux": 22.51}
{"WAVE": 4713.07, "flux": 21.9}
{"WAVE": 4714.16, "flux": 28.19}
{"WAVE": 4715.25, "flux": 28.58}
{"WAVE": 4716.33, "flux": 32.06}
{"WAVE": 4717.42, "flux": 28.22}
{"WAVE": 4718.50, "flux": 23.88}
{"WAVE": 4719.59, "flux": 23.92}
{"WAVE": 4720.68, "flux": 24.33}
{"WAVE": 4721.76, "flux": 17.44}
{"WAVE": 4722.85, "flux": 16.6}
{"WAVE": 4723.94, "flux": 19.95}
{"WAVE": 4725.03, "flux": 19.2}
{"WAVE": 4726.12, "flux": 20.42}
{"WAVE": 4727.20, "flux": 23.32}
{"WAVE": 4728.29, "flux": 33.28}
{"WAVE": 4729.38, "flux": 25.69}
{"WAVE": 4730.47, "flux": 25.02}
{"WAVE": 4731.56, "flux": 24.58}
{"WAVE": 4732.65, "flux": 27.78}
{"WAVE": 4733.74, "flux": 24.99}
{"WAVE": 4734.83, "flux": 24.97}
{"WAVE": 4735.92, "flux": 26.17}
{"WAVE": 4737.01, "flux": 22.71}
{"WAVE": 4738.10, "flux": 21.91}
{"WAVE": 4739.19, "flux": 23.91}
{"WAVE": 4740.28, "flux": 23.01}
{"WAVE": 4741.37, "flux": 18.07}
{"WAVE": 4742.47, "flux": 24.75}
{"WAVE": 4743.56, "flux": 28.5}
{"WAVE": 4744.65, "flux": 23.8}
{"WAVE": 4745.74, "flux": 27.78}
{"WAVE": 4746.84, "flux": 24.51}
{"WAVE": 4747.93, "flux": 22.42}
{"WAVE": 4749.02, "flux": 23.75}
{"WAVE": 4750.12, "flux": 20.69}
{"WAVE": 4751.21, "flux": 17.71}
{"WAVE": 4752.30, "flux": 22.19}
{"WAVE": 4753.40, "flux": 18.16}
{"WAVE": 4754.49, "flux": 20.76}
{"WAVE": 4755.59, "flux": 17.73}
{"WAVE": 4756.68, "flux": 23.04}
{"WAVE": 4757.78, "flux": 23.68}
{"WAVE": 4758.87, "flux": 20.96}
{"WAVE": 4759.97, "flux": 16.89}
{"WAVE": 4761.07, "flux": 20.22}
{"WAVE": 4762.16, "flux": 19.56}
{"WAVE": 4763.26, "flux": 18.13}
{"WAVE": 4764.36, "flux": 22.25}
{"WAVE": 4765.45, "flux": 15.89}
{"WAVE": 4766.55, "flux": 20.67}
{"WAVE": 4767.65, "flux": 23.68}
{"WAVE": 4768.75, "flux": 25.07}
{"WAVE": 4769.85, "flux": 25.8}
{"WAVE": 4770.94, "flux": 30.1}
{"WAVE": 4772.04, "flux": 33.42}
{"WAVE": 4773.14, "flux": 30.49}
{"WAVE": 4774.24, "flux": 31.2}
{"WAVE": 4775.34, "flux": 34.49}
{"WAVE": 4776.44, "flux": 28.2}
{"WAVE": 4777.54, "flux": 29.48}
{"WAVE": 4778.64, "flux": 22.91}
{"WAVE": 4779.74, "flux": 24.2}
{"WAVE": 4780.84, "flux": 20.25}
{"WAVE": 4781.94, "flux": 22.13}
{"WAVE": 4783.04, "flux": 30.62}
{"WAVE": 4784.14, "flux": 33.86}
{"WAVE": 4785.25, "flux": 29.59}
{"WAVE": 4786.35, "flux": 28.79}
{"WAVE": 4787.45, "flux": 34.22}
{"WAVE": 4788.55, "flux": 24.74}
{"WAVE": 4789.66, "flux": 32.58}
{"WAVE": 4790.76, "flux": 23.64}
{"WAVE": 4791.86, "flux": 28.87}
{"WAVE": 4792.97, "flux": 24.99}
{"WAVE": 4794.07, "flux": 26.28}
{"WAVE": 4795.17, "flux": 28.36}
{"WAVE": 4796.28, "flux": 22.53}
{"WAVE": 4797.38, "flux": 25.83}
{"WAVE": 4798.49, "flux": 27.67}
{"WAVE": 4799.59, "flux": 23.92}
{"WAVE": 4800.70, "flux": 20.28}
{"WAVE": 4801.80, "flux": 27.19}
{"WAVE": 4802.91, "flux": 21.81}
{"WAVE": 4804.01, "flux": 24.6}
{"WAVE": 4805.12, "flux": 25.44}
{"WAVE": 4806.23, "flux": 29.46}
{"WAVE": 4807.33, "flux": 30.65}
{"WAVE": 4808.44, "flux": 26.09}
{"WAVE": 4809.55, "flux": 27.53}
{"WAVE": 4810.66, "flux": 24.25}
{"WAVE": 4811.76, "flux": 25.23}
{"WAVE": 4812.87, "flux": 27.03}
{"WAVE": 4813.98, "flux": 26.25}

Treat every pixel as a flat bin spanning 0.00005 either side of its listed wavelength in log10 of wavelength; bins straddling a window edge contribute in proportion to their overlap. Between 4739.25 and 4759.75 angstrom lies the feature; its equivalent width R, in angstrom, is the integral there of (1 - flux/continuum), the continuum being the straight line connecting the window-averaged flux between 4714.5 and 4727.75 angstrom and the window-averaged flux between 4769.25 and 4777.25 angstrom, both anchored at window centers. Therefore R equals 3.7 angstrom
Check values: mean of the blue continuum 23.2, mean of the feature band 22.3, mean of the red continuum 30.5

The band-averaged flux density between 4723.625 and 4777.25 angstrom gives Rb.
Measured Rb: 23.7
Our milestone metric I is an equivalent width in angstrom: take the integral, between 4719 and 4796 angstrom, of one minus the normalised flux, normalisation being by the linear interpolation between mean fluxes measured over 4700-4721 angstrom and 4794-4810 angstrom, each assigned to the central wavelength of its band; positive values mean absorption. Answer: 6.02 angstrom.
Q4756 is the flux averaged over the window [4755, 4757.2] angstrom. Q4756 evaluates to 20.4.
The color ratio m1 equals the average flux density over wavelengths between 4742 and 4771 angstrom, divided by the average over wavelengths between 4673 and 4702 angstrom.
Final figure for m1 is 0.86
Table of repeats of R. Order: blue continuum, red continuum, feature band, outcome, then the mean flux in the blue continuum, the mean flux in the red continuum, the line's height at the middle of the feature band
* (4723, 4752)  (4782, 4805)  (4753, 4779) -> 1.50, 23.7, 26.9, 25.3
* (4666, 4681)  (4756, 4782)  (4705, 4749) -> -1.81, 23.1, 24.3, 23.8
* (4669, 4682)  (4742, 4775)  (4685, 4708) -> -3.82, 23.1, 23.2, 23.1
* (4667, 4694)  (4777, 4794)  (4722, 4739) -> 1.33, 24.1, 27.4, 25.7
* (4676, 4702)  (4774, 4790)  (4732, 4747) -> 1.49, 25.8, 28.4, 27.2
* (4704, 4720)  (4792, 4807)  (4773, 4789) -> -1.58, 27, 25.4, 25.8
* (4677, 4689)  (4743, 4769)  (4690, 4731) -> -3.92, 24.8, 21.5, 23.6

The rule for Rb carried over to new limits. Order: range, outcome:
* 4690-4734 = 25.8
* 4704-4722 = 26.4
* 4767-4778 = 29.1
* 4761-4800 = 26.3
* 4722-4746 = 23.8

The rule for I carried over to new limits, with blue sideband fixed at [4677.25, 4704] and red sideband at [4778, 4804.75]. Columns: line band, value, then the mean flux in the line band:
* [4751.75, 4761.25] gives 2.1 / 20.4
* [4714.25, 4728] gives 1.4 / 23.5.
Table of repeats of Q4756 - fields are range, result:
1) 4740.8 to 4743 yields 21.3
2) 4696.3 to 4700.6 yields 28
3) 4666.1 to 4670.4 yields 23.7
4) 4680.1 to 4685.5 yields 25.3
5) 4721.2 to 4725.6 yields 18.3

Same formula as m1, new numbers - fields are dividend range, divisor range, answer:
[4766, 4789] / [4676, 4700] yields 1.09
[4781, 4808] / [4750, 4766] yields 1.36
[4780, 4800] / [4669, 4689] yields 1.14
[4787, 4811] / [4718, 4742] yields 1.14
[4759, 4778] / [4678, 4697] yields 1.00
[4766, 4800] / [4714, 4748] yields 1.12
